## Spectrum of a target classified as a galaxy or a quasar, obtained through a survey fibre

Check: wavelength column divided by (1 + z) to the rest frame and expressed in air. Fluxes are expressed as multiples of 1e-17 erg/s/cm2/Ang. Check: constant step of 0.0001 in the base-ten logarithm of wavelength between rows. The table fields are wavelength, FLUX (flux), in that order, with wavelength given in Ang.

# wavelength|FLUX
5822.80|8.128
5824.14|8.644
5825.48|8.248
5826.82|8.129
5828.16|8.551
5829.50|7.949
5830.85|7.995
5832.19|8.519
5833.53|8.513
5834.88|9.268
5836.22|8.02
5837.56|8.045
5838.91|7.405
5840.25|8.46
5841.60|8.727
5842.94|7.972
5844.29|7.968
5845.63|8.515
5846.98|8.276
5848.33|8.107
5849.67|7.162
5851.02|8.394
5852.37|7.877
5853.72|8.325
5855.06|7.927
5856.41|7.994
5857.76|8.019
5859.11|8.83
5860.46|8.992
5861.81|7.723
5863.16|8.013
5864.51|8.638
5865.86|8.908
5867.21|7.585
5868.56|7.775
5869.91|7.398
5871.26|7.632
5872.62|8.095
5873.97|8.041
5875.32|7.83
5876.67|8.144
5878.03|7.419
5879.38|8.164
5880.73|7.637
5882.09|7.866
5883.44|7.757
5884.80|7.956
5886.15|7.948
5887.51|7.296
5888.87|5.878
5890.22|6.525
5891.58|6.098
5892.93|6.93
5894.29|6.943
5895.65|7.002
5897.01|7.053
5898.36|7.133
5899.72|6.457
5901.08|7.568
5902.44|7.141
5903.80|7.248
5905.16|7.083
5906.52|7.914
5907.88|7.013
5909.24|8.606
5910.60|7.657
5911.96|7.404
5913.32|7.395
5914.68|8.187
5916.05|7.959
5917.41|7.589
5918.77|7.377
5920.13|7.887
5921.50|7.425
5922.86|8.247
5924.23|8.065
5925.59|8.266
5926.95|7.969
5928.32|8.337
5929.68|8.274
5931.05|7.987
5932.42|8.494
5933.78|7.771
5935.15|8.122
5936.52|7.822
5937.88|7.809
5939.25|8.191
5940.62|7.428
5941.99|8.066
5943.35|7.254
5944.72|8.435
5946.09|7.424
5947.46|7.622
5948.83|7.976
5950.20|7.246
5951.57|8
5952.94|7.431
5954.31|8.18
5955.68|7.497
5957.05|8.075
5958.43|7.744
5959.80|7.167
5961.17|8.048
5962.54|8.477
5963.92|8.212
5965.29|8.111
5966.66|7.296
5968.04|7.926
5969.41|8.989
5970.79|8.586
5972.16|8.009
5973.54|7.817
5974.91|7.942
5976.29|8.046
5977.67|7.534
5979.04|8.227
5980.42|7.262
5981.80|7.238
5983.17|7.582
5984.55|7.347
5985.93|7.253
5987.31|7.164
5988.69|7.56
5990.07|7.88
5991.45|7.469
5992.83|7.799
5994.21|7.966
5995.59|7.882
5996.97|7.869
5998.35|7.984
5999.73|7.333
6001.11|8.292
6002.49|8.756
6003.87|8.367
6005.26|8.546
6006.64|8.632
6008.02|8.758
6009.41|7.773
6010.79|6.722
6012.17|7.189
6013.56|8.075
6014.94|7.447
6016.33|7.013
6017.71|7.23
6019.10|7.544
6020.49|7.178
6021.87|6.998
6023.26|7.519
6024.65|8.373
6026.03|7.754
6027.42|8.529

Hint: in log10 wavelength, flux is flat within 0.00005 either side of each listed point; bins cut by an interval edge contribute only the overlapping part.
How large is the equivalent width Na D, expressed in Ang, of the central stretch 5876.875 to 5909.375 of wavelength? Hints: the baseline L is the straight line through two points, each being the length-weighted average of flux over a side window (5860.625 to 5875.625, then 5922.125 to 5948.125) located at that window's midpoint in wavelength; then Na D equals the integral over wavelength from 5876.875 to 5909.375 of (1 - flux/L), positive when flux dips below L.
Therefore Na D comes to 3.0 Ang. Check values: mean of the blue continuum 8.01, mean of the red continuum 7.98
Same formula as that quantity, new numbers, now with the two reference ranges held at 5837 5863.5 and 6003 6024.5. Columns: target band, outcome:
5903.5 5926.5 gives 0.6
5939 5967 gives 0.2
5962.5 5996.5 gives -0.1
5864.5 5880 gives 0.3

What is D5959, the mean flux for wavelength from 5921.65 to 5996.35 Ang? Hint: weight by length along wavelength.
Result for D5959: 7.86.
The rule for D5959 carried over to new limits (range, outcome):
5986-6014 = 7.88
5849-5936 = 7.72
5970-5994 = 7.7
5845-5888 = 8.01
